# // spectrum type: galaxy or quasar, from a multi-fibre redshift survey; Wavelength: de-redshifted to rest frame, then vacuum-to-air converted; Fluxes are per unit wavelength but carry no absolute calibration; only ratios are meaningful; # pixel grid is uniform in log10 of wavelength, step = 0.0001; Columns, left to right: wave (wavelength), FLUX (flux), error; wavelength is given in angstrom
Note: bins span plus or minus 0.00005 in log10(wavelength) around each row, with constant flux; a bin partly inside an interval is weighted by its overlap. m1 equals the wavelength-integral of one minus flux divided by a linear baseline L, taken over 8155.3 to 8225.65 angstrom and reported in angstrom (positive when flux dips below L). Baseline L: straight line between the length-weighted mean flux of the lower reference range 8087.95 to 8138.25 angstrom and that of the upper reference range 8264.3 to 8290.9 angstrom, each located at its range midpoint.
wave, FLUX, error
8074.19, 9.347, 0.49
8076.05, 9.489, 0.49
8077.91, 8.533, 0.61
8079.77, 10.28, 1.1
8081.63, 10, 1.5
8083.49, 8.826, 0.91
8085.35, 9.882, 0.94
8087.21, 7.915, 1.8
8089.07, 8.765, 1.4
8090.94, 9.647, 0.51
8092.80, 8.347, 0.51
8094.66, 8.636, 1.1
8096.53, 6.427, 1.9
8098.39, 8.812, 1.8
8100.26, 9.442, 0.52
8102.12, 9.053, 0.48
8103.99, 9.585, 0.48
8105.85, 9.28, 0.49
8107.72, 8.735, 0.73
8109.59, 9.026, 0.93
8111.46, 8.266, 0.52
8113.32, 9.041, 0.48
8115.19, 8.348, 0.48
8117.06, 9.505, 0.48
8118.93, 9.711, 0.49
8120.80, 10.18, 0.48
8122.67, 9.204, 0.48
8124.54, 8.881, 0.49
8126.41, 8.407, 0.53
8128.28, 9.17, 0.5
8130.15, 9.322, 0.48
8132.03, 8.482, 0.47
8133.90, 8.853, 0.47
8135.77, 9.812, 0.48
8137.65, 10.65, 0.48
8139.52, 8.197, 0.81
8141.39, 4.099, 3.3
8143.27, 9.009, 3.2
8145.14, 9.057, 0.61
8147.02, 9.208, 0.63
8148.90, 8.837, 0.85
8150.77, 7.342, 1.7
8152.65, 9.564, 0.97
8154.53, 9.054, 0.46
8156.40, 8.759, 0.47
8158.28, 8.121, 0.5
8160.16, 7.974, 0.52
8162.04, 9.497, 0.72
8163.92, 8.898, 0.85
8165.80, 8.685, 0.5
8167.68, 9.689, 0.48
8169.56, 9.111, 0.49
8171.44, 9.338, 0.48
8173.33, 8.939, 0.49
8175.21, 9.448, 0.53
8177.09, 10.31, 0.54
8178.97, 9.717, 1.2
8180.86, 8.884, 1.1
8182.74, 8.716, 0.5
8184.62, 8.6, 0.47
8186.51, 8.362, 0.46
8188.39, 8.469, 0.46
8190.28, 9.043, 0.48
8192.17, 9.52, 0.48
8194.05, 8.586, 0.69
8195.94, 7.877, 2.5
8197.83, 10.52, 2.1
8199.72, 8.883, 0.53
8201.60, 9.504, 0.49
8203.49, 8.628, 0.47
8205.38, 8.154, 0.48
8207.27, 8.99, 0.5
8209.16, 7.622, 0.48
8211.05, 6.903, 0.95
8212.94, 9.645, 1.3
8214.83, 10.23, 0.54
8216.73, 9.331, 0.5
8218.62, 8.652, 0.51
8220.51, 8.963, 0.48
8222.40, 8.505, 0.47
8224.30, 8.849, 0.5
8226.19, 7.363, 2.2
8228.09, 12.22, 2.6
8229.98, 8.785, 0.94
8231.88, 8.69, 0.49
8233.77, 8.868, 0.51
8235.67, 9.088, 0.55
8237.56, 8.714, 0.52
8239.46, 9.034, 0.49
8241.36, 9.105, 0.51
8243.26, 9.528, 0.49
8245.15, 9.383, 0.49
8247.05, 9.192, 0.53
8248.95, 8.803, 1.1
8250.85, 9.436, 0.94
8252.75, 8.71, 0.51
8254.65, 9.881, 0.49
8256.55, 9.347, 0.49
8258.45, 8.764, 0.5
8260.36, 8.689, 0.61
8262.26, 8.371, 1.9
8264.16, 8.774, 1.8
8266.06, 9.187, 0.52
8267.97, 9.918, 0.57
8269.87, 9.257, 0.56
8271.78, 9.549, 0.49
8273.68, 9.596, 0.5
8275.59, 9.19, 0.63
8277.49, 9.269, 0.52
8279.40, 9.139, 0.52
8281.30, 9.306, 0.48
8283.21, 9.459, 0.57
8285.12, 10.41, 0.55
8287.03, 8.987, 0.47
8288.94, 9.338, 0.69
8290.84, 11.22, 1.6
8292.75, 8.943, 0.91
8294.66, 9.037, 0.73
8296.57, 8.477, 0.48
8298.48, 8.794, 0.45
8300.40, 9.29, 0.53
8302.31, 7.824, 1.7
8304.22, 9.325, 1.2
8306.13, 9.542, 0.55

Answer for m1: 2.4 angstrom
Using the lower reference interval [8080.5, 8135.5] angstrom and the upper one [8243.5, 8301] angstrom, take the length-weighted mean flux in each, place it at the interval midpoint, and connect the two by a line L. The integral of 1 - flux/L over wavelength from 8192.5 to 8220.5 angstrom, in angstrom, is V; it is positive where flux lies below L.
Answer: 0.9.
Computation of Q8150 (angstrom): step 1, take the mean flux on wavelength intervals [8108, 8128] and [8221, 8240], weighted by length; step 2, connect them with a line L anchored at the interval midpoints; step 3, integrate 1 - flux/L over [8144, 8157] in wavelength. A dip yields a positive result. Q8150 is 0.29 angstrom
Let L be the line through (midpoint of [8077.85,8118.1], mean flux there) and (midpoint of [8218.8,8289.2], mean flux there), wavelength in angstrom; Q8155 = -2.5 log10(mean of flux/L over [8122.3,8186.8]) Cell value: 0.02 mag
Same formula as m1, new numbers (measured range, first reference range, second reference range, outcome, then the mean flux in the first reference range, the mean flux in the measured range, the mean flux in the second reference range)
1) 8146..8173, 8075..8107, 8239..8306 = 0.64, 9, 8.86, 9.22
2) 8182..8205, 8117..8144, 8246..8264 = 0.18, 8.88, 8.88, 9.01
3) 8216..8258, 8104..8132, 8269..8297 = 1.01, 9.07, 9.11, 9.43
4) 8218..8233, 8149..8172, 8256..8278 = 0.03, 8.83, 9.01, 9.15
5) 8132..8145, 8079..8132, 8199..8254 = 0.75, 9.01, 8.48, 8.96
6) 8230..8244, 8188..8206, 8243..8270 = 0.14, 8.94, 8.98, 9.14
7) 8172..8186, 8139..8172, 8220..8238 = -0.79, 8.58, 9.2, 9.02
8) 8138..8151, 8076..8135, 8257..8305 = 1.33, 9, 8.12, 9.2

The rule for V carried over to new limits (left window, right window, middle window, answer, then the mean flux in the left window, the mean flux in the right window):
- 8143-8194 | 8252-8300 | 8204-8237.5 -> 0.90 angstrom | 8.96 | 9.27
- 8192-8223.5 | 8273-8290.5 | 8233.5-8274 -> 0.39 angstrom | 8.84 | 9.47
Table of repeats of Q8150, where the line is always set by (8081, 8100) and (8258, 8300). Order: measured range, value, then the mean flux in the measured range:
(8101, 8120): -0.6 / 9.07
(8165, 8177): -0.4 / 9.29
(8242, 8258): -0.1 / 9.27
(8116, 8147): -0.2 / 8.91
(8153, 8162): 0.3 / 8.65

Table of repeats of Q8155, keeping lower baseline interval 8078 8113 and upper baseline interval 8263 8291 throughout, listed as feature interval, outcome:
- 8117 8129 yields -0.03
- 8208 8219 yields 0.06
